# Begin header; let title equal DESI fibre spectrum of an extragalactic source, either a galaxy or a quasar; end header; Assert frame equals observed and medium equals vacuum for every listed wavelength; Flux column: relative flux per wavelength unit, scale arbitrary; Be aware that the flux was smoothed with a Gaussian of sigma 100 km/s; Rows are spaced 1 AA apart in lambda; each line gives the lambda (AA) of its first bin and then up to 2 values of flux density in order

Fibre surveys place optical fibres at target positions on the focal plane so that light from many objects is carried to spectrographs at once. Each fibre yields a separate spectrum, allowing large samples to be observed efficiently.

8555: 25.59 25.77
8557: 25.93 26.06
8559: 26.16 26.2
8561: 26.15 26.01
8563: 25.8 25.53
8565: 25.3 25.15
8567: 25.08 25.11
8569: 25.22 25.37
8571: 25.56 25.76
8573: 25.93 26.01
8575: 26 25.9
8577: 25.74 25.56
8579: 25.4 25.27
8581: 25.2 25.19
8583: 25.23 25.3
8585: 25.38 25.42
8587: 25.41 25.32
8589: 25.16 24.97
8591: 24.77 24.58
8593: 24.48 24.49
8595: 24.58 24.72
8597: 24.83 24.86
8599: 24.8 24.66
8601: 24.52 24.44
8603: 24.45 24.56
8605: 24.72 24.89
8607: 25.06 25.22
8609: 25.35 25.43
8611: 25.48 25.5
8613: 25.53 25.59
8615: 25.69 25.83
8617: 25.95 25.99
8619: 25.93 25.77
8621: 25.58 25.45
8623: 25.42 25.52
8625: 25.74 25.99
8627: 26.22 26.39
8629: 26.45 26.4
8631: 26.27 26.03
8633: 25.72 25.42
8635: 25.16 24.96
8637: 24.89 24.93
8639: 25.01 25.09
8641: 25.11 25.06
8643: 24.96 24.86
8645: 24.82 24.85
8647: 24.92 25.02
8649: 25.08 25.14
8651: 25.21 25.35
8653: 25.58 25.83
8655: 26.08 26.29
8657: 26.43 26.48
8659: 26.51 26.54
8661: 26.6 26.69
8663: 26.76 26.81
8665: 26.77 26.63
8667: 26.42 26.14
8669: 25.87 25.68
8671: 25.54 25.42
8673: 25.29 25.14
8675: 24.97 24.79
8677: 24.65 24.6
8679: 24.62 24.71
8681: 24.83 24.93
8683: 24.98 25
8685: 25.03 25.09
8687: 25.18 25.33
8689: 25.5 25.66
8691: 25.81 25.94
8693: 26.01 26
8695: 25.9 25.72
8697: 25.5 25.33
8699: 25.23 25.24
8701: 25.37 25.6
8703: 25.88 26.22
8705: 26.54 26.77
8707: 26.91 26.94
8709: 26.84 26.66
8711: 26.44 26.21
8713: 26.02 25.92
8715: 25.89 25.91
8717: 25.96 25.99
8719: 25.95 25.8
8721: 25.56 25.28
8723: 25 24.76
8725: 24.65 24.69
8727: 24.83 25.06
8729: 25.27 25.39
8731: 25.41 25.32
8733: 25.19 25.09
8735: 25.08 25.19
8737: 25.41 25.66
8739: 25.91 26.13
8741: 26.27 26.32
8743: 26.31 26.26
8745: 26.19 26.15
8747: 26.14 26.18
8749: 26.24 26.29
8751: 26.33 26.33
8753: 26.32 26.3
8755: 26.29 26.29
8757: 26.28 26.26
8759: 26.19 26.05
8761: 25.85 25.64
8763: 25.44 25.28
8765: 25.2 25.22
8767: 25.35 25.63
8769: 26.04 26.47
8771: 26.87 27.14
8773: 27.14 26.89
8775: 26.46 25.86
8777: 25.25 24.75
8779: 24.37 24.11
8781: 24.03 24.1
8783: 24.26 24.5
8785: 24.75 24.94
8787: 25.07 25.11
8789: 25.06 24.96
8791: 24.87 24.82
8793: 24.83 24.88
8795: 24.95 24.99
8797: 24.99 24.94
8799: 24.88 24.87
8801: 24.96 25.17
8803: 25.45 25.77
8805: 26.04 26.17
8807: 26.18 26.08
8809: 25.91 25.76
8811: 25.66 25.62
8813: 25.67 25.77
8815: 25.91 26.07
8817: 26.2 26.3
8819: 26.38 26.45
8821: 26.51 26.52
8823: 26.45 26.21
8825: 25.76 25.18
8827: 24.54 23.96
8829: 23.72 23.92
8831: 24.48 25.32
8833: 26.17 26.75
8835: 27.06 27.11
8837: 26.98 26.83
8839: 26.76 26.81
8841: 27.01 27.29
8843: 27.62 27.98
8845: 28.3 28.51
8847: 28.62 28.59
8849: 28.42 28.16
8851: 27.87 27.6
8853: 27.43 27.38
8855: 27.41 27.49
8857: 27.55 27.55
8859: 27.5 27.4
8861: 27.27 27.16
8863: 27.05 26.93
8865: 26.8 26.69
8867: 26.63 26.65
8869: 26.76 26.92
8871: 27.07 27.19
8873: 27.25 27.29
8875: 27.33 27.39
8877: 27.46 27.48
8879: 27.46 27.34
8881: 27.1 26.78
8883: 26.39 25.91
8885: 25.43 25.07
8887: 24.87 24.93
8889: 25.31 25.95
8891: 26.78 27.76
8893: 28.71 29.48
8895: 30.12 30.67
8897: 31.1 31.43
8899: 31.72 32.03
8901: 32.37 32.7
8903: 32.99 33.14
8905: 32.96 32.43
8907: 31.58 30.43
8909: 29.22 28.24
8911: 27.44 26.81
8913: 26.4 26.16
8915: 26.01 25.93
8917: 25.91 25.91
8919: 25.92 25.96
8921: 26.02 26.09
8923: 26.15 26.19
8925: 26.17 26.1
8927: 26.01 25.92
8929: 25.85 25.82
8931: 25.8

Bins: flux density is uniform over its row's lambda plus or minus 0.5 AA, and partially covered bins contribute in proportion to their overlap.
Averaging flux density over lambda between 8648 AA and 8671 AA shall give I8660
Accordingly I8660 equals 26.1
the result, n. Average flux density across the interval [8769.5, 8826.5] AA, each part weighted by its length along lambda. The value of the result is 25.5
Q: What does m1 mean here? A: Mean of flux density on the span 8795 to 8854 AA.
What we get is 26.3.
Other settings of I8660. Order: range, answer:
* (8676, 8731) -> 25.6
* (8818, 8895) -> 26.8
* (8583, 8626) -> 25.2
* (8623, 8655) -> 25.4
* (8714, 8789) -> 25.6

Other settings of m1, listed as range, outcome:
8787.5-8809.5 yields 25.3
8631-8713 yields 25.6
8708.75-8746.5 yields 25.7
